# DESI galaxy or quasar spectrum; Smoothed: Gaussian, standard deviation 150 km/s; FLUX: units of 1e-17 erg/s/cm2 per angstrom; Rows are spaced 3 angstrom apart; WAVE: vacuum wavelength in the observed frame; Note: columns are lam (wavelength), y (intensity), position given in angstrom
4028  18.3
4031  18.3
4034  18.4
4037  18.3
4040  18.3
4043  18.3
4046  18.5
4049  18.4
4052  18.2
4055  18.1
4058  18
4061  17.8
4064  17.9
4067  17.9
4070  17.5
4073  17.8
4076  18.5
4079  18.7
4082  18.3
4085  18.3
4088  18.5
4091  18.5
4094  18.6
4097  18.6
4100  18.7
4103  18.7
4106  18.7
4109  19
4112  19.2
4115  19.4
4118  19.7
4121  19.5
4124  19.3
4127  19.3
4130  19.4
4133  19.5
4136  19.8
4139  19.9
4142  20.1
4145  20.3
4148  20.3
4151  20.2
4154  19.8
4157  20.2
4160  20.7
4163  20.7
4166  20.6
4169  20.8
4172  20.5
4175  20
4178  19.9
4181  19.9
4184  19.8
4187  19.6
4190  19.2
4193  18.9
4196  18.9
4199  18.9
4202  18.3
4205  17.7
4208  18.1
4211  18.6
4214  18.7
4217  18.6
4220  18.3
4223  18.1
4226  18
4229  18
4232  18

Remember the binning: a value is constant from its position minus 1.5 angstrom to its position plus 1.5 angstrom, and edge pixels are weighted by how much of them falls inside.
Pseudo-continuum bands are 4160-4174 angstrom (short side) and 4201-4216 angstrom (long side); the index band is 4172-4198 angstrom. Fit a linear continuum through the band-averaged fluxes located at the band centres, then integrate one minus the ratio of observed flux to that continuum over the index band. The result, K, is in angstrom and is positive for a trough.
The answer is 0.1 angstrom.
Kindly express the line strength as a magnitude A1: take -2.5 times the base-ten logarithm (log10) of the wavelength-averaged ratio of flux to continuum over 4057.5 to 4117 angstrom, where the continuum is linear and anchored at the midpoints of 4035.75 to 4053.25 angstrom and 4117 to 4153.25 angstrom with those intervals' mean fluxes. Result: 0.033 mag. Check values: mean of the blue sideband 18.3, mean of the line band 18.4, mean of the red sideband 19.8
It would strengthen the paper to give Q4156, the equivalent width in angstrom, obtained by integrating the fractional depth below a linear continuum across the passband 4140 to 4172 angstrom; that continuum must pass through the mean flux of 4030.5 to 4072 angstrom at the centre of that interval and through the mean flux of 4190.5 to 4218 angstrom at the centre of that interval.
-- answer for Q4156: -3.40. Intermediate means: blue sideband 18.1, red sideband 18.5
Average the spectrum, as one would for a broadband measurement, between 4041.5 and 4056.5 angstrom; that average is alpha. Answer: 18.3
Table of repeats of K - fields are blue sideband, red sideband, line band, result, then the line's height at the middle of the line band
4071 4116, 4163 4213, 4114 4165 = -2.4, 19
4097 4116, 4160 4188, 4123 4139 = -0.1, 19.4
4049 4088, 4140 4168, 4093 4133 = 0.3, 19.3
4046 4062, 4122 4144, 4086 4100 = 0.2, 18.9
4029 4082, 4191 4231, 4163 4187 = -2.4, 18.3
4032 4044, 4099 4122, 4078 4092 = 0.3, 18.8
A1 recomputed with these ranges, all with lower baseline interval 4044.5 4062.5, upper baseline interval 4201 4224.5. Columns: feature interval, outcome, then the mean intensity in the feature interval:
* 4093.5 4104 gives -0.03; 18.7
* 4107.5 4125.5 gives -0.07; 19.3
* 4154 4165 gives -0.12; 20.4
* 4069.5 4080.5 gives 0.00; 18.2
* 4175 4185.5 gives -0.09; 19.9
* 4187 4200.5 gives -0.04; 19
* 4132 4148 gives -0.10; 20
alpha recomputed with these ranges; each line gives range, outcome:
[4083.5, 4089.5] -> 18.4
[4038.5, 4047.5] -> 18.4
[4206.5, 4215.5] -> 18.5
